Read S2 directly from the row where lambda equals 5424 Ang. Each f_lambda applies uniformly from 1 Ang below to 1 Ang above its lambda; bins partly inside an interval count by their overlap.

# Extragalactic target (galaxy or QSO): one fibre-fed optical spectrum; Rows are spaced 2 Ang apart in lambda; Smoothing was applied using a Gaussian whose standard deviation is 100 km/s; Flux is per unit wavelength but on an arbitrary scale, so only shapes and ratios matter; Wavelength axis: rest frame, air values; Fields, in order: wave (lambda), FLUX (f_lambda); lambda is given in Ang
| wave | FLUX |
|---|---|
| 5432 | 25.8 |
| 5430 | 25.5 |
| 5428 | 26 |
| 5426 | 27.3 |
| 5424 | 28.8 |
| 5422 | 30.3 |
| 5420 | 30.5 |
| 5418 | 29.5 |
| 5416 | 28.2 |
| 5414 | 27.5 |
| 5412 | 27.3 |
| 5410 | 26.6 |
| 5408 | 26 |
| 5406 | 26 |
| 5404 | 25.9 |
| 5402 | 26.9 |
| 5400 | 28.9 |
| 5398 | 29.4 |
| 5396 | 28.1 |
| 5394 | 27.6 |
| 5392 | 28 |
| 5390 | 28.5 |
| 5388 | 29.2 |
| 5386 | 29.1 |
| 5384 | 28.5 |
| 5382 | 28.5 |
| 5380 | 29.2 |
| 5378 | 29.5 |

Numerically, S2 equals 28.8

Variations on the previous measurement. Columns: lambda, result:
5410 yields 26.6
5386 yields 29.1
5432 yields 25.8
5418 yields 29.5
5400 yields 28.9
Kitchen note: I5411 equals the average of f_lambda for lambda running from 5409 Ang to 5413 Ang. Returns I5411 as 27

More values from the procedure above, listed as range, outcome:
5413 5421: 28.9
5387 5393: 28.6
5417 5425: 29.8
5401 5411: 26.3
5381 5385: 28.5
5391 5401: 28.4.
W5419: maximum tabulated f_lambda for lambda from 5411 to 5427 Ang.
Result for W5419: 30.5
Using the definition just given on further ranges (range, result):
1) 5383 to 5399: 29.4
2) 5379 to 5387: 29.2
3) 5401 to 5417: 28.2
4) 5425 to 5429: 27.3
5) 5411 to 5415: 27.5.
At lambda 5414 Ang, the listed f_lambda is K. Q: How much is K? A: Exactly 27.5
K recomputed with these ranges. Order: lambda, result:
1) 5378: 29.5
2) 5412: 27.3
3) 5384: 28.5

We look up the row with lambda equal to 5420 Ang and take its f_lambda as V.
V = 30.5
